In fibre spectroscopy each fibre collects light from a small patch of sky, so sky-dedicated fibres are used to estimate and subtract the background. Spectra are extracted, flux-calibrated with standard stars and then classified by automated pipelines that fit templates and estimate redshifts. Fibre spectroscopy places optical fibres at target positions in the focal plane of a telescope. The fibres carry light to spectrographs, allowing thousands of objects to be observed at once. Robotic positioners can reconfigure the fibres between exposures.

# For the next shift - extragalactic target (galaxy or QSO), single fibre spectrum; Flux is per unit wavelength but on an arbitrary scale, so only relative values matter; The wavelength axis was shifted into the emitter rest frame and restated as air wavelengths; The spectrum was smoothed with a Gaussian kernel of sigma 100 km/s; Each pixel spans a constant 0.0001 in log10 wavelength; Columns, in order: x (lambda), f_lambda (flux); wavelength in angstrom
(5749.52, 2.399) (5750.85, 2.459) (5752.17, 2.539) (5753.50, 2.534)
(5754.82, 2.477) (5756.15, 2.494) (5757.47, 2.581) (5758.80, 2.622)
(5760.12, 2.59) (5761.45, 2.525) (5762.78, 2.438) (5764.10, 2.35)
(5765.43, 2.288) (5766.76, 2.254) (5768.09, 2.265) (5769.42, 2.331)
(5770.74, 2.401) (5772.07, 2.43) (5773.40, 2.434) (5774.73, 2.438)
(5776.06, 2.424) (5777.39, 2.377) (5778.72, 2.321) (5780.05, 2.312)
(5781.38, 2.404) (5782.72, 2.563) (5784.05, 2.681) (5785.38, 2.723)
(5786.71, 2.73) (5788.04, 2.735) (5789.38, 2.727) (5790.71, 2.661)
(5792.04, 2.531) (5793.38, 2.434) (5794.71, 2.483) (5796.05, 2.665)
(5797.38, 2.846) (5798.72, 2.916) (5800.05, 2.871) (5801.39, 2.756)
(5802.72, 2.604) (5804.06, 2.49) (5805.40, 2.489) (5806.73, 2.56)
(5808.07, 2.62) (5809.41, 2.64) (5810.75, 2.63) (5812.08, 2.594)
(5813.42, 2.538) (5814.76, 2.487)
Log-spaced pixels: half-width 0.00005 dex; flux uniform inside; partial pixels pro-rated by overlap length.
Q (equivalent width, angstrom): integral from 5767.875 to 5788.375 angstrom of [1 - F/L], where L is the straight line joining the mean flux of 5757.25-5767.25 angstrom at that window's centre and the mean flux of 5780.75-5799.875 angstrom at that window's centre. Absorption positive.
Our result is 0.8 angstrom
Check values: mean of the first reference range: 2.45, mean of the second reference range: 2.66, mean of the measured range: 2.47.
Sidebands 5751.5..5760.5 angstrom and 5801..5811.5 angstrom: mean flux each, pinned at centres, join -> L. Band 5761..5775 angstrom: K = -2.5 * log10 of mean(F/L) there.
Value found 0.08 mag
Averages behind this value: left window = 2.55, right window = 2.6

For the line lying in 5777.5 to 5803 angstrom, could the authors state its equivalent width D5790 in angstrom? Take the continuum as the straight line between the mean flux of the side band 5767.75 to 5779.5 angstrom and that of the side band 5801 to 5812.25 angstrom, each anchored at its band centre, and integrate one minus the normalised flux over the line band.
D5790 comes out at -1.4 angstrom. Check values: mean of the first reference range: 2.38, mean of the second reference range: 2.6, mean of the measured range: 2.62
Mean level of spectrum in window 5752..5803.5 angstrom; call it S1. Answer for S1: 2.53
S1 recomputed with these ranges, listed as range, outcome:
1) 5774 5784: 2.42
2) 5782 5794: 2.64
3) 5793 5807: 2.65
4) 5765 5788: 2.44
